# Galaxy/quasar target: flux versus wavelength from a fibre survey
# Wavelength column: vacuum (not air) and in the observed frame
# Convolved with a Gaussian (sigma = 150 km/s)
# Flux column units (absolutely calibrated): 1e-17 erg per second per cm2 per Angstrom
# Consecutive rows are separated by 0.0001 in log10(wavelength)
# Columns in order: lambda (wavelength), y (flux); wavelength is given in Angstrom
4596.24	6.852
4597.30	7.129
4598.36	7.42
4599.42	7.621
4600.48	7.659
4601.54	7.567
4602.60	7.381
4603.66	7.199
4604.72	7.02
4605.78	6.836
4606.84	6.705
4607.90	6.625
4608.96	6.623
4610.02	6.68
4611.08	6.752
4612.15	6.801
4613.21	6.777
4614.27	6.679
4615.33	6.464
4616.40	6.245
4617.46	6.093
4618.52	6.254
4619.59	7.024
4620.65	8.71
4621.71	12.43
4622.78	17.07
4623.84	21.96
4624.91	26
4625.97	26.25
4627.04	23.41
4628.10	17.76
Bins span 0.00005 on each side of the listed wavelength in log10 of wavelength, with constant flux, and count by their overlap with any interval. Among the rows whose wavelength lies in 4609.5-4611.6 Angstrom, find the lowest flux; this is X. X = 6.68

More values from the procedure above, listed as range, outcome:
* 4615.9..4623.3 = 6.093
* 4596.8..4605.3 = 7.02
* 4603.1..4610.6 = 6.623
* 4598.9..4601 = 7.621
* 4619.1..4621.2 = 7.024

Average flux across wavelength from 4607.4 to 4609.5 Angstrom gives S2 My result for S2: 6.63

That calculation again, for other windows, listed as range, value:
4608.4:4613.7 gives 6.72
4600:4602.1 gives 7.61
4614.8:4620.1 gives 6.41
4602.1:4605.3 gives 7.19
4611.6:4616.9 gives 6.59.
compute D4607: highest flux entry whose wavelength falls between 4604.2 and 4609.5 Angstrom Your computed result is 7.02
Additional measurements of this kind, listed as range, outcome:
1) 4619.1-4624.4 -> 21.96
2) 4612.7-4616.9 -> 6.777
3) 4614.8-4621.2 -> 8.71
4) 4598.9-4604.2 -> 7.659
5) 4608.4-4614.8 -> 6.801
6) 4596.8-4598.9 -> 7.42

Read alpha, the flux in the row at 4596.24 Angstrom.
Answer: 6.852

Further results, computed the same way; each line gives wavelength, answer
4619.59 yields 7.024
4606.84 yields 6.705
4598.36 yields 7.42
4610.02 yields 6.68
